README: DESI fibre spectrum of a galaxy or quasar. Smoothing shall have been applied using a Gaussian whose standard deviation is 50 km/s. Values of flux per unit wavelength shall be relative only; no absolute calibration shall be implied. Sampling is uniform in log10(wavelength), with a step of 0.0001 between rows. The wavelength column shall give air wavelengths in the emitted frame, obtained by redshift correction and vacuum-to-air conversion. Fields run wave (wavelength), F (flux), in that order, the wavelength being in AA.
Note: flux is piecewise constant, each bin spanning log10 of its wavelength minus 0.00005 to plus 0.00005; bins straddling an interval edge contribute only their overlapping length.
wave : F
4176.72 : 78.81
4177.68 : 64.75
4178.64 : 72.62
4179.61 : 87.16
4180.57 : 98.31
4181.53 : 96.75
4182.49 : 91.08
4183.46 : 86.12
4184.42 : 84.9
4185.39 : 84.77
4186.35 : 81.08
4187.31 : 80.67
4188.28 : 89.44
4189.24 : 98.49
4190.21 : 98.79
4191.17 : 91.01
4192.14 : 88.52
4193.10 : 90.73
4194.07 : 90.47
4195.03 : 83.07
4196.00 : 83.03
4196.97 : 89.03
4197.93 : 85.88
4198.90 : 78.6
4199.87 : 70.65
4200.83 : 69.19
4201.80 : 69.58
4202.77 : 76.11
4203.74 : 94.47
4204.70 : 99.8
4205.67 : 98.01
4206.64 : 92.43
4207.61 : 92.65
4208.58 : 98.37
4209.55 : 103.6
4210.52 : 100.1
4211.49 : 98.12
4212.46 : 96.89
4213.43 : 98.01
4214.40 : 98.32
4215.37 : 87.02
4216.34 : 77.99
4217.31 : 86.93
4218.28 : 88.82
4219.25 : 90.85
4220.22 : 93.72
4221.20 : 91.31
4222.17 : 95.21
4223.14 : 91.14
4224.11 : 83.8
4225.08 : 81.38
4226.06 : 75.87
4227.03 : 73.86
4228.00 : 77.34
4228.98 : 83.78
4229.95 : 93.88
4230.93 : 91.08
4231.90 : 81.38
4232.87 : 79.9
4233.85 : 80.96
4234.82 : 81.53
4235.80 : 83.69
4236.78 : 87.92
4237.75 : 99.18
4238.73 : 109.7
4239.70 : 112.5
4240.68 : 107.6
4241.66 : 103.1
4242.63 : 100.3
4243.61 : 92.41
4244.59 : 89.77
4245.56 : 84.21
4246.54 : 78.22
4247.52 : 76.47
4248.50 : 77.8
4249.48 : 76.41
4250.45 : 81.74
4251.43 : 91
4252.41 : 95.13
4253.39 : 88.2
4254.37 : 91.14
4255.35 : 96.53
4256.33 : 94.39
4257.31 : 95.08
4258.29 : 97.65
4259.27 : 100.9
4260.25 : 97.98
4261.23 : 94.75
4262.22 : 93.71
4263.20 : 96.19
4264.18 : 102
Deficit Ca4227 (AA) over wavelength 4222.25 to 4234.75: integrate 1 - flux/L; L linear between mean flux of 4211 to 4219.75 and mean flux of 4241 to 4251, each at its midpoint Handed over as 0.9 AA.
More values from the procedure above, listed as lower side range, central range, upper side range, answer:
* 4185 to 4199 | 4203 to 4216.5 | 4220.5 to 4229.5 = -1.52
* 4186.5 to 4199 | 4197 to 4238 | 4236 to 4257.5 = 1.14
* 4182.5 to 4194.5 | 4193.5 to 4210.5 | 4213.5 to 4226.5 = 0.27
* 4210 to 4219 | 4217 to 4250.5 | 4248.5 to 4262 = 1.46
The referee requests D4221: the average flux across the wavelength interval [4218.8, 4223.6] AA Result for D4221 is 92.4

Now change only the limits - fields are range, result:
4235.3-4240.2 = 98.5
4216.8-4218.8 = 88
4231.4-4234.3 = 80.9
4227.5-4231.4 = 86.3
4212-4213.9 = 97.5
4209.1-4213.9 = 99.3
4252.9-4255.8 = 91.9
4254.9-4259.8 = 97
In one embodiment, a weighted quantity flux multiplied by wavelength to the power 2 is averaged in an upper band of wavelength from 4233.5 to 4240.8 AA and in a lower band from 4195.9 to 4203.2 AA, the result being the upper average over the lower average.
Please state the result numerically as 1.2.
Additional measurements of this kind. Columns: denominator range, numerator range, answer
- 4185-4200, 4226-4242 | 1.05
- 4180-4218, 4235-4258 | 1.05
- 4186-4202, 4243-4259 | 1.07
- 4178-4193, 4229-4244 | 1.08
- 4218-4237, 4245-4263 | 1.06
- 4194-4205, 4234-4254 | 1.13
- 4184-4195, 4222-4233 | 0.96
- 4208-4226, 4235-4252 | 1.00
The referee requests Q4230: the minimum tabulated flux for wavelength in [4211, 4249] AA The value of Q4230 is 73.86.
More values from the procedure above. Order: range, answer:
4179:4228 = 69.19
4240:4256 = 76.41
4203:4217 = 77.99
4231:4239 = 79.9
